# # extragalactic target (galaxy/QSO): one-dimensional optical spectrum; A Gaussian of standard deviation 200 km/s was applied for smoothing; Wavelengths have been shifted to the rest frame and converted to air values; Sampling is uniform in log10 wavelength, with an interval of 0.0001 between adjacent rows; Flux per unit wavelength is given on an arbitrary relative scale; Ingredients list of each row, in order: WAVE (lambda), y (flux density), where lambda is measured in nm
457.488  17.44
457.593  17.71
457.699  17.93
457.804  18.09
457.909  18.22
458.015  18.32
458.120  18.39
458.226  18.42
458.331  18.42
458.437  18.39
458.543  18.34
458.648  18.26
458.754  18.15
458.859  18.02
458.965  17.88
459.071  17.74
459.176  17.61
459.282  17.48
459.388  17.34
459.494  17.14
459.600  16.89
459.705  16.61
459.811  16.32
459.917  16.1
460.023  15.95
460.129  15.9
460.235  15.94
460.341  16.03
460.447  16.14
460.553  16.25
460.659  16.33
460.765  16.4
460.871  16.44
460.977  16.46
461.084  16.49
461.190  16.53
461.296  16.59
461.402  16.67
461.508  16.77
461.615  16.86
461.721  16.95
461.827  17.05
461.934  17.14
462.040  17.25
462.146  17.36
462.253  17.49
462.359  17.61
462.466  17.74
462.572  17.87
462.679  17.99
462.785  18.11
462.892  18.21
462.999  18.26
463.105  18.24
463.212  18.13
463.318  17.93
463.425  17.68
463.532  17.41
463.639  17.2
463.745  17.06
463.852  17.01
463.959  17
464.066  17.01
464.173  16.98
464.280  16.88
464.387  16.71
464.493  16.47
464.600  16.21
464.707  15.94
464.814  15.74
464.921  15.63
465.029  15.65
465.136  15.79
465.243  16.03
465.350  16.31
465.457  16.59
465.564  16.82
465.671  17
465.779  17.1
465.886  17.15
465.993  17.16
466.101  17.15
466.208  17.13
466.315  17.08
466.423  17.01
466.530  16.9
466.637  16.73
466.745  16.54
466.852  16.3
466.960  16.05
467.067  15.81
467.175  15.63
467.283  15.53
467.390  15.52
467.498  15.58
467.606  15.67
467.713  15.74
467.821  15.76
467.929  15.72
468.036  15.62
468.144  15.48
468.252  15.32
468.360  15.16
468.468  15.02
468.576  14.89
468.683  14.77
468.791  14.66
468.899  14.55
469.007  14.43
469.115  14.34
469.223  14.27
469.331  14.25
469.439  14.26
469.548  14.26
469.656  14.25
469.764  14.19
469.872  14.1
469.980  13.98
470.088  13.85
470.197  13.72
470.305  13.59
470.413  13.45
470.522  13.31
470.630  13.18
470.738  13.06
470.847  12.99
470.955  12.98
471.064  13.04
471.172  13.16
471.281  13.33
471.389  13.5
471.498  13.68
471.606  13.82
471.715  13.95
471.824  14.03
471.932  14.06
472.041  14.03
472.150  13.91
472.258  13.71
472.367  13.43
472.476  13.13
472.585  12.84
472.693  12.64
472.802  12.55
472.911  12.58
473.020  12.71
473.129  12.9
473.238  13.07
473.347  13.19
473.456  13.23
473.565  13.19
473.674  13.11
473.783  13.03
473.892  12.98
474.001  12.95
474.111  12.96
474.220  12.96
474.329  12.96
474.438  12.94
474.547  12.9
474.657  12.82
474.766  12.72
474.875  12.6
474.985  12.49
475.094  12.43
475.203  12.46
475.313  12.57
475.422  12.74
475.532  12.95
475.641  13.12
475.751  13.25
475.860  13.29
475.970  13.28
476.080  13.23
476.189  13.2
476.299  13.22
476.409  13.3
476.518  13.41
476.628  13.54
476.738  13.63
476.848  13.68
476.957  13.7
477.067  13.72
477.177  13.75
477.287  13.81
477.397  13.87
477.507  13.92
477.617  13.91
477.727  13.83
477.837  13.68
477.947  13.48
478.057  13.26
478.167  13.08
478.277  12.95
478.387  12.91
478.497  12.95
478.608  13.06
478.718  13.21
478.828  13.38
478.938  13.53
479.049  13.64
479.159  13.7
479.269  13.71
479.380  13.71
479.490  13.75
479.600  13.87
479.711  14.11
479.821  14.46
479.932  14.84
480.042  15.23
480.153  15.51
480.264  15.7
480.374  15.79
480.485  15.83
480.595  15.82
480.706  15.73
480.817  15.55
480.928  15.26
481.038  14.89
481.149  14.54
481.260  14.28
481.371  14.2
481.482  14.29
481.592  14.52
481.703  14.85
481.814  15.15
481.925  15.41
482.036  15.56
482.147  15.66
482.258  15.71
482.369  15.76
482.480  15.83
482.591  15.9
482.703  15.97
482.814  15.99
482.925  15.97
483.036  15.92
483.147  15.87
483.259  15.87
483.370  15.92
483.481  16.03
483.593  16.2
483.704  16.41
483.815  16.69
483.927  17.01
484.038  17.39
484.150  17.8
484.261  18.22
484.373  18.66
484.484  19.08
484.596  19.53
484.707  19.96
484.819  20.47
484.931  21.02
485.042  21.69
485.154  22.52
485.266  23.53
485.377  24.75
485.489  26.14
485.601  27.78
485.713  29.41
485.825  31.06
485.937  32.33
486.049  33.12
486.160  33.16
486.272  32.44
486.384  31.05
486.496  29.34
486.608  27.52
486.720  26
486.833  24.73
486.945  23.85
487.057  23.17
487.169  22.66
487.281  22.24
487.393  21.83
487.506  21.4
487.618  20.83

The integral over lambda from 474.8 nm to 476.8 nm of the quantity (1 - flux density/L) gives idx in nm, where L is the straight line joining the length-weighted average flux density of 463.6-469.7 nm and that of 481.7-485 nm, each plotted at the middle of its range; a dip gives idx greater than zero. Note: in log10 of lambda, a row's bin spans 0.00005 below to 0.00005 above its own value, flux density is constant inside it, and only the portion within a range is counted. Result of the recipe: 0.42 nm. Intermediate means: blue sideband 15.9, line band 13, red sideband 16.9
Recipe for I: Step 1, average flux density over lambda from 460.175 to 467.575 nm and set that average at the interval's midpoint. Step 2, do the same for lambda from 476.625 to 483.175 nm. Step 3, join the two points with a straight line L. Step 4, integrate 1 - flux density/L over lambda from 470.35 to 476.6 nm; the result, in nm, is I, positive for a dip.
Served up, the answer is 0.924 nm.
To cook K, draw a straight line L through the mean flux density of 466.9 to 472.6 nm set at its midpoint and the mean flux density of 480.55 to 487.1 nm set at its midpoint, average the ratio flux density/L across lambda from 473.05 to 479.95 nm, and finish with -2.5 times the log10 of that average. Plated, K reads 0.27 mag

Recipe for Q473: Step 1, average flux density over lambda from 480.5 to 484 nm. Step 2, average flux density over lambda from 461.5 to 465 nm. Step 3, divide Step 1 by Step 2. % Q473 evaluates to 0.91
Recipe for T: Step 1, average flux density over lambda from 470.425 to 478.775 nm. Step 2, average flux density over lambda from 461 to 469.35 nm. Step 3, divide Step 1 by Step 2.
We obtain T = 0.80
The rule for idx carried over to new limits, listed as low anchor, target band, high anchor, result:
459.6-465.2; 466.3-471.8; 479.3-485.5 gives 0.690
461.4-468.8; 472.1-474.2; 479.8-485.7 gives 0.479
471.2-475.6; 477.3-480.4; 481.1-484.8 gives 0.219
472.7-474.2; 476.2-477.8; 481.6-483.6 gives 0.042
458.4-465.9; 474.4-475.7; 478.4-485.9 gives 0.324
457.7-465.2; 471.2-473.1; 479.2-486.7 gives 0.484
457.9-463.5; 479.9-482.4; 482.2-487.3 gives 0.691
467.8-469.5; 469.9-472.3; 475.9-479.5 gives 0.155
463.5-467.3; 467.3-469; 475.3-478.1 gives 0.058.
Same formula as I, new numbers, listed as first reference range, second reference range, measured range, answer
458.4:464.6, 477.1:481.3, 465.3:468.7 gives 0.02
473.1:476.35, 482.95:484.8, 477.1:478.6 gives 0.10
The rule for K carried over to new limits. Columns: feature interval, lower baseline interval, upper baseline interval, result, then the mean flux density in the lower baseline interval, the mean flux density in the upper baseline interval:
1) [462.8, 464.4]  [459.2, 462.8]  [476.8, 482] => -0.065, 16.8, 14.2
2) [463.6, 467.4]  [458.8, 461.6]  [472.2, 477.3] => -0.079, 16.7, 13.1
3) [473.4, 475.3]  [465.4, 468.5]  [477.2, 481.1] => 0.166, 16.2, 14.2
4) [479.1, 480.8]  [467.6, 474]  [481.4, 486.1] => 0.190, 13.9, 19.2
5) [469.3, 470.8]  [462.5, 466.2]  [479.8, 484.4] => 0.201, 17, 15.8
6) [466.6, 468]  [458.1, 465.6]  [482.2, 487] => 0.145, 17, 21.6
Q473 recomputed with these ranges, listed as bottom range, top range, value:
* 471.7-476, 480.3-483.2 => 1.18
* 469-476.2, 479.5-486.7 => 1.43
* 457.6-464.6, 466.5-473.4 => 0.83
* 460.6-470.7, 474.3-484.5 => 0.90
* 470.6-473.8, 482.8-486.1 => 1.57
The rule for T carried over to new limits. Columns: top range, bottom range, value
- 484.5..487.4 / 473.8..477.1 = 1.97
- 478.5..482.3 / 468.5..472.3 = 1.05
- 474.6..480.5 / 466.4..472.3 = 0.93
